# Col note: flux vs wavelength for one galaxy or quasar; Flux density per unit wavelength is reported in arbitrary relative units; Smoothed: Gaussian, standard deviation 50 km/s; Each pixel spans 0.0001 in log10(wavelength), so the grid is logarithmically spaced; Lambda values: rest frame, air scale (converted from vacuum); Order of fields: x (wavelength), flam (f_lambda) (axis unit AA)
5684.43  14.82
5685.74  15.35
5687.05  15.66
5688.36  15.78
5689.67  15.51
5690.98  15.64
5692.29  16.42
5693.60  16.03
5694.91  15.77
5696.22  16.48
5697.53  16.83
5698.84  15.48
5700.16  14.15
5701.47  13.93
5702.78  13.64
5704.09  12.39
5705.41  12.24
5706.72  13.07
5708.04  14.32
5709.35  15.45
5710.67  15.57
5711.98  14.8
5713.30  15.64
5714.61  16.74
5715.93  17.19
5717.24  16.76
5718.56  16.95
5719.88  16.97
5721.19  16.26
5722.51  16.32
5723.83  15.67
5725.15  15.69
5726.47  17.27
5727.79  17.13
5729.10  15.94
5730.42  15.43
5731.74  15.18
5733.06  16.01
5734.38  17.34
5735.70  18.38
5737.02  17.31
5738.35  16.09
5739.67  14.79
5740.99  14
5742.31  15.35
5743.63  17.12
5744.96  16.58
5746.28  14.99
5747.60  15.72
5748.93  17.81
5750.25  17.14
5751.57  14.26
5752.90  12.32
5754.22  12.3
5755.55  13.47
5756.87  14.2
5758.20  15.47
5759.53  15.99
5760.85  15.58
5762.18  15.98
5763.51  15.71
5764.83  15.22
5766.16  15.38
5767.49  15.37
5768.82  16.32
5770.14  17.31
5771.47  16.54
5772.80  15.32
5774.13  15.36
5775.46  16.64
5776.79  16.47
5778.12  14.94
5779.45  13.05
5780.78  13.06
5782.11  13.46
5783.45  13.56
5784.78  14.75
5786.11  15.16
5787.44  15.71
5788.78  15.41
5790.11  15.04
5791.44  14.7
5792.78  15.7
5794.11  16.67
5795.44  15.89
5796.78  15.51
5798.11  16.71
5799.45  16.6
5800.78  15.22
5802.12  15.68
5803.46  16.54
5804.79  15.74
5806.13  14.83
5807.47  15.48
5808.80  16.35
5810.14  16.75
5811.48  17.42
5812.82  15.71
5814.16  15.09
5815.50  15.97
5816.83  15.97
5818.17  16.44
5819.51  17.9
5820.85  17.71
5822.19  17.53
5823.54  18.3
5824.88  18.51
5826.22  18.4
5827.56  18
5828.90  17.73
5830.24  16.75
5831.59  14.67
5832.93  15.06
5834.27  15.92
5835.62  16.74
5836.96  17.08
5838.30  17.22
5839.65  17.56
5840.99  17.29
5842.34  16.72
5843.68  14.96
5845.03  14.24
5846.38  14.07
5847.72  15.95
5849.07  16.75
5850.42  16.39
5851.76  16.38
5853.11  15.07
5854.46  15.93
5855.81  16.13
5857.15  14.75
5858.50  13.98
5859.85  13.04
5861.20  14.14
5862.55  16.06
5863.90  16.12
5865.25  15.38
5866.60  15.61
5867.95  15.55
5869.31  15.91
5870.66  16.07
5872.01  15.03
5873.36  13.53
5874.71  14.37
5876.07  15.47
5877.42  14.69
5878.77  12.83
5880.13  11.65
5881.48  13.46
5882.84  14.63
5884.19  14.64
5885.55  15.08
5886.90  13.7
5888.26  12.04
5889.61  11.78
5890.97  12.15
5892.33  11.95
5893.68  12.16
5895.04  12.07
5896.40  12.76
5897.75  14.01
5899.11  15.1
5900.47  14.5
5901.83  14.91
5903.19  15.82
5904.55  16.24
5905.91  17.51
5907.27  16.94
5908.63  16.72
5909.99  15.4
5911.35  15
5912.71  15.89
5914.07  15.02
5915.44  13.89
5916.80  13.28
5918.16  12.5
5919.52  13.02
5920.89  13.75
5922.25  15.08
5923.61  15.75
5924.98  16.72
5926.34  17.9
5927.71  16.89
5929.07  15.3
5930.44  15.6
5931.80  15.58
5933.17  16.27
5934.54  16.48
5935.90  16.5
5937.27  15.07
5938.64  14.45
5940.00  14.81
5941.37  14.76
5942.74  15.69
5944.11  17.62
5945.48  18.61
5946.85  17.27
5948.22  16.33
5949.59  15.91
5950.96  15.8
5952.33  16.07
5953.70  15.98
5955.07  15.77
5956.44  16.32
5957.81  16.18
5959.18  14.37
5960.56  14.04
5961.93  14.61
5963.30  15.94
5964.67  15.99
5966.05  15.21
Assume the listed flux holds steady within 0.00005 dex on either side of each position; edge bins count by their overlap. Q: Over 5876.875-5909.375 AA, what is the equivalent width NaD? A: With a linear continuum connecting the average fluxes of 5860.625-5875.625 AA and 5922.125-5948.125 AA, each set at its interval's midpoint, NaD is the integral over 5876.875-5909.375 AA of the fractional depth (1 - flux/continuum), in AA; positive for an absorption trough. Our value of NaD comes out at 3.2 AA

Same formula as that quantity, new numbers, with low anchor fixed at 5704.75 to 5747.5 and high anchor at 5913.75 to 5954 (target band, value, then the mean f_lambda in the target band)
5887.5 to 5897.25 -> 2.17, 12.2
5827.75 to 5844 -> -0.84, 16.6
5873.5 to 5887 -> 1.40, 14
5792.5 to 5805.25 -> -0.20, 16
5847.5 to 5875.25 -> 0.65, 15.3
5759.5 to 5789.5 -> 0.99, 15.3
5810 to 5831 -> -1.84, 17.1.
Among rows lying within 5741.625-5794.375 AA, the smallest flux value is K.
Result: 12.3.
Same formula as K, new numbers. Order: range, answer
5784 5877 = 13.04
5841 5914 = 11.65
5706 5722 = 13.07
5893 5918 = 12.07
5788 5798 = 14.7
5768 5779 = 14.94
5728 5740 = 14.79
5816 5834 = 14.67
